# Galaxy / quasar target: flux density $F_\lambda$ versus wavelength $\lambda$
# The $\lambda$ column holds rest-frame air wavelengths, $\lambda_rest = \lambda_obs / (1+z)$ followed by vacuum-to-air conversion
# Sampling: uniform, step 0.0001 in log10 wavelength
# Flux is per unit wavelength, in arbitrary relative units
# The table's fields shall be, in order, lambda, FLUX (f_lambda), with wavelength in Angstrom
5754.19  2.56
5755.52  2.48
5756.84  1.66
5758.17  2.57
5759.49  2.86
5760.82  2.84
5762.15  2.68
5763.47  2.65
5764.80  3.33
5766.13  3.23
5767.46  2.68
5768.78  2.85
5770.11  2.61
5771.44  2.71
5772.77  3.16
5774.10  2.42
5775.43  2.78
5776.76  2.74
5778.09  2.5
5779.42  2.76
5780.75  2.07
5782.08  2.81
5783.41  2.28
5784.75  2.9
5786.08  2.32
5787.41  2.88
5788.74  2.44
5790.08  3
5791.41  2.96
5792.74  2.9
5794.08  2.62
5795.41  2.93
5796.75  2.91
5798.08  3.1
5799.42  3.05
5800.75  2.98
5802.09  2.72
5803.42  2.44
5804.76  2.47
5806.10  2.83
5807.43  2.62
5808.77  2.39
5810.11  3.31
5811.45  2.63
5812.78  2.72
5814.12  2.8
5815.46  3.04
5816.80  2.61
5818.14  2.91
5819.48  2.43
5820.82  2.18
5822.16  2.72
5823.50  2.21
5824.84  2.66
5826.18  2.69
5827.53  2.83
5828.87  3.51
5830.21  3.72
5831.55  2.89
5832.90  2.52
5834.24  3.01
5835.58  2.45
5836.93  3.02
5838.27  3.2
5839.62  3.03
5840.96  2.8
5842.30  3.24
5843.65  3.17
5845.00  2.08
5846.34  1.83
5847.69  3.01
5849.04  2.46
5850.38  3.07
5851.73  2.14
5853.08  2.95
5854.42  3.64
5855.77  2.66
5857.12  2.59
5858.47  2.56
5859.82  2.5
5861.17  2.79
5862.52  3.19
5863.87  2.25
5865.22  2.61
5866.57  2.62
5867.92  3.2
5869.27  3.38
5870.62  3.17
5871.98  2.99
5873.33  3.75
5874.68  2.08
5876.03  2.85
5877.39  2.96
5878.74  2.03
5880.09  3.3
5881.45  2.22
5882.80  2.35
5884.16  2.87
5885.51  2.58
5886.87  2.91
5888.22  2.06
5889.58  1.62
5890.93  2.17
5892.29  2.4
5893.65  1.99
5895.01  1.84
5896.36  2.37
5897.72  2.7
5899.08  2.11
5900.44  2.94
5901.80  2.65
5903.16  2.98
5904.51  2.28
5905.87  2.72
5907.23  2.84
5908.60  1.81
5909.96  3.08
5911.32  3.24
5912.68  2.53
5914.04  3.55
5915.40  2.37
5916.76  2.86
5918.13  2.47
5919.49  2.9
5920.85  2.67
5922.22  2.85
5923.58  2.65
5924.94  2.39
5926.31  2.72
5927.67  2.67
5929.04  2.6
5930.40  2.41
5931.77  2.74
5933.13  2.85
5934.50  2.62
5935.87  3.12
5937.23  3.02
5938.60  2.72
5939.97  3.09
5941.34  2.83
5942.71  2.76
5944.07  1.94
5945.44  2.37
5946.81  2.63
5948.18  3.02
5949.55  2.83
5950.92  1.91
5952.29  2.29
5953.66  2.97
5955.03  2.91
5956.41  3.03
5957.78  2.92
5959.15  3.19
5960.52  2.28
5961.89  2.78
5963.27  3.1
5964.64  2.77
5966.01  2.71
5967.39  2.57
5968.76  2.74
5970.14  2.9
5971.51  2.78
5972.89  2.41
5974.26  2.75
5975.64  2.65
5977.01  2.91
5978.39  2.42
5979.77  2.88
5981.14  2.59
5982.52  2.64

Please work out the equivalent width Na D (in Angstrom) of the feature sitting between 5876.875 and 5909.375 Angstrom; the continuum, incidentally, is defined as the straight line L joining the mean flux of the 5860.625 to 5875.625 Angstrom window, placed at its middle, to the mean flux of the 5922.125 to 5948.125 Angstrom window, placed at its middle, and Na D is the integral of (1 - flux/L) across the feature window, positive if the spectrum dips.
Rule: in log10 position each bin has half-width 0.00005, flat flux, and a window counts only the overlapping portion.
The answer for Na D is 4.4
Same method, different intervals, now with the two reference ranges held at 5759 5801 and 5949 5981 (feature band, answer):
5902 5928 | 0.23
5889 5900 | 2.29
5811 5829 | 0.51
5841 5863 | 0.13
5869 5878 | -0.85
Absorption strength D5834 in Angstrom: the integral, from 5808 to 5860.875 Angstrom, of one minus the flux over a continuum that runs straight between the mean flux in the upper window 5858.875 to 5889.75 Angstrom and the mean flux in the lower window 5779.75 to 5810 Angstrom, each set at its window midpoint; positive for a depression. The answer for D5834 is -1.0 Angstrom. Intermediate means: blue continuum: 2.72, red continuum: 2.72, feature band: 2.77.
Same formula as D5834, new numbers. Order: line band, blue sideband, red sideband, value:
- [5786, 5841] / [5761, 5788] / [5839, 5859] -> -1.3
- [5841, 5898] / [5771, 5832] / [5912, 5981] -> 1.9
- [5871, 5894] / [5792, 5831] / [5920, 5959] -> 1.6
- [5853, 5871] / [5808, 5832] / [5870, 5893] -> -1.3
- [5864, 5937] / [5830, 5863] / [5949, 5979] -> 3.0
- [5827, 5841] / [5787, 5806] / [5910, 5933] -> -1.1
